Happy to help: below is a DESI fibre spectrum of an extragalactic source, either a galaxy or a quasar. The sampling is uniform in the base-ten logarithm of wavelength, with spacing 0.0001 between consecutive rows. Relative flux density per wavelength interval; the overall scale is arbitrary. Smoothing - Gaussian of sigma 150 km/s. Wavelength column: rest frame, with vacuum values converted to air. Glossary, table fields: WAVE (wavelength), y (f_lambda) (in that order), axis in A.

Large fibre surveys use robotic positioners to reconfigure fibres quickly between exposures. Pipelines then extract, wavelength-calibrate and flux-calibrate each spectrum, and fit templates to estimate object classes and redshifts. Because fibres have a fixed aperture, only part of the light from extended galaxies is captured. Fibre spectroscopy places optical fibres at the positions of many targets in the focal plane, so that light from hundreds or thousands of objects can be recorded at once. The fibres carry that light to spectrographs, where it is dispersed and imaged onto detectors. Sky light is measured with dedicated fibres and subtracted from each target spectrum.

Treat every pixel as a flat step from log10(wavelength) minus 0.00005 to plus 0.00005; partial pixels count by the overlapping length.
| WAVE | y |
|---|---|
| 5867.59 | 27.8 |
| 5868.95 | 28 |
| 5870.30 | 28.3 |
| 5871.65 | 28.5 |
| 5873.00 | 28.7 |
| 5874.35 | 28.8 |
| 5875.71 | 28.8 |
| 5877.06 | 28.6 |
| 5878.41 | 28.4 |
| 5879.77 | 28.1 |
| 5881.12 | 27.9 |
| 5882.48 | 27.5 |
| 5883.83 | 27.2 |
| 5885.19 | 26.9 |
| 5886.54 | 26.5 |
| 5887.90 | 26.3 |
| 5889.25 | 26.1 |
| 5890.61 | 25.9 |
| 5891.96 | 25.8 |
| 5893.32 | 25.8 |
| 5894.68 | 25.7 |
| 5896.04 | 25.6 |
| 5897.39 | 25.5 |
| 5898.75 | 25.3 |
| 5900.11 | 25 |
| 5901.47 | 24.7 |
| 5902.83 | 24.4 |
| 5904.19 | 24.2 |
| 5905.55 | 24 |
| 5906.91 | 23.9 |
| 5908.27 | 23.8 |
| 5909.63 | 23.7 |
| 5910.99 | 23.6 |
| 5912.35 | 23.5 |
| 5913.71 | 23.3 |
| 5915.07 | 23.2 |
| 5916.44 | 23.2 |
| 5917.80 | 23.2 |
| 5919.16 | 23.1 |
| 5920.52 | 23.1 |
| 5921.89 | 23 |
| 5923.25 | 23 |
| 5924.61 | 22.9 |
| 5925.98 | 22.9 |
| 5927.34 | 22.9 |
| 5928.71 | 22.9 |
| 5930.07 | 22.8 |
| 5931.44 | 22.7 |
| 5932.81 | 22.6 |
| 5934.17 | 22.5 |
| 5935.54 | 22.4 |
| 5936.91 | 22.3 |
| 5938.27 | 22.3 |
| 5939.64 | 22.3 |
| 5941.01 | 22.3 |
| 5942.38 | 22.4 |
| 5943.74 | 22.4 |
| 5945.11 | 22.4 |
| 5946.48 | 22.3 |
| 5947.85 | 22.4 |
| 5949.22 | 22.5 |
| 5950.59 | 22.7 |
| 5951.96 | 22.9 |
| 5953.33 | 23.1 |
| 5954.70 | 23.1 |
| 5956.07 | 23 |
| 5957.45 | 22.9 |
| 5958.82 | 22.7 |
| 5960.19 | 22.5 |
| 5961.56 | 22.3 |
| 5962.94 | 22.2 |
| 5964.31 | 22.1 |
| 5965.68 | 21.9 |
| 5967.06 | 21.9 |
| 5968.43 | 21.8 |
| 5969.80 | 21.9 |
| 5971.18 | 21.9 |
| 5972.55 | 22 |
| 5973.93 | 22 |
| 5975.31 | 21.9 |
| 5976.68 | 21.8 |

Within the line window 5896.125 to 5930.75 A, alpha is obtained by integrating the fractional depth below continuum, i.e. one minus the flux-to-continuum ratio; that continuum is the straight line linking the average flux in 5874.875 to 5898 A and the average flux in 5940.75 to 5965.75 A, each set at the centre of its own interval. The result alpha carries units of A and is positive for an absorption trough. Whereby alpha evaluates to 2.0 A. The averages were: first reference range 26.9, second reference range 22.6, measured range 23.7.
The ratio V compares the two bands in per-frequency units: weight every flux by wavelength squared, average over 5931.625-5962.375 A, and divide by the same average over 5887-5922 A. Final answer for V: 0.94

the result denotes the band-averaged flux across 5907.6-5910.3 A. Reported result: 23.8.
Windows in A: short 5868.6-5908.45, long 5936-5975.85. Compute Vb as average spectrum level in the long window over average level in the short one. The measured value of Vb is 0.8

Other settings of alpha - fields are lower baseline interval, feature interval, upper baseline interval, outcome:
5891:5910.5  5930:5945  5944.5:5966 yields 0.6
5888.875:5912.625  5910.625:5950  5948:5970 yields 1.4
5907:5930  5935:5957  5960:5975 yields 0.0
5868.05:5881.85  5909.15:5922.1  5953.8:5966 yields 1.2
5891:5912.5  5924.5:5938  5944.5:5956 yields 0.5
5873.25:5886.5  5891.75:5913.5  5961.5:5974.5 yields 1.5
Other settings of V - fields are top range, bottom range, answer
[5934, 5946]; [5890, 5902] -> 0.89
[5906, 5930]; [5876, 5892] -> 0.86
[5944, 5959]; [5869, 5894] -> 0.85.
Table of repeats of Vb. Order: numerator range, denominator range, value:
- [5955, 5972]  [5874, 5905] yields 0.84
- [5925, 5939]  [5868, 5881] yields 0.80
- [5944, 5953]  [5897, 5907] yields 0.92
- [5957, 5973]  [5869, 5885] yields 0.79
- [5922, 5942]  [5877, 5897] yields 0.85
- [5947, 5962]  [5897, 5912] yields 0.93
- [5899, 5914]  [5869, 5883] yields 0.85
